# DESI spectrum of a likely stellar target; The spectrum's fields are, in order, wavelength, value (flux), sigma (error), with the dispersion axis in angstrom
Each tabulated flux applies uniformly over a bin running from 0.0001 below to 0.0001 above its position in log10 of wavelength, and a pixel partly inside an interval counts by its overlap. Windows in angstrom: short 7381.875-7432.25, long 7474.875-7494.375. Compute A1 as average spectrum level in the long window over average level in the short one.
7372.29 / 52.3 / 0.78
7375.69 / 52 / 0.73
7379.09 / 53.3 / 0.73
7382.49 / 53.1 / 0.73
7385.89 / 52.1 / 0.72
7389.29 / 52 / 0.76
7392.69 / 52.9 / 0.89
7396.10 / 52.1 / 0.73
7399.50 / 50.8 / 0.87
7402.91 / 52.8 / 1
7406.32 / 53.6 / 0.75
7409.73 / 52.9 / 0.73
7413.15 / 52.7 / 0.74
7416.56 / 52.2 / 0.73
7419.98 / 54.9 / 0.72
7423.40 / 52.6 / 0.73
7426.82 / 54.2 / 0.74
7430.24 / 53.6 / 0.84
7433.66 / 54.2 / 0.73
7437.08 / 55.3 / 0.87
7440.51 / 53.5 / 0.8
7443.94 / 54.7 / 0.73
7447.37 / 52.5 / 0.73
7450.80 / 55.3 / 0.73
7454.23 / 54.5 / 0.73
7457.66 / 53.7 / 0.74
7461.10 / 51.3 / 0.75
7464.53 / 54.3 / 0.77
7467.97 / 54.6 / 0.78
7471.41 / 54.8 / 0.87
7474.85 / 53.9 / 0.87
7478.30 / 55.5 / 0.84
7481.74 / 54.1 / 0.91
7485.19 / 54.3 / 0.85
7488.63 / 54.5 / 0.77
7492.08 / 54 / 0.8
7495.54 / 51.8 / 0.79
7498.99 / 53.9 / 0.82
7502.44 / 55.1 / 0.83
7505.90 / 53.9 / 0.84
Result 1.03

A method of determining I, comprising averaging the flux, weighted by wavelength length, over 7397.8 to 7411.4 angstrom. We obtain 52.5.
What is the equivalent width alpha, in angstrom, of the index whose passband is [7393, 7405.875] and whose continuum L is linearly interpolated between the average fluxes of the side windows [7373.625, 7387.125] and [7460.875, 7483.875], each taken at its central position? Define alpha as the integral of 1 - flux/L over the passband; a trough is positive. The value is 0.19 angstrom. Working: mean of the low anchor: 52.6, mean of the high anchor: 54.3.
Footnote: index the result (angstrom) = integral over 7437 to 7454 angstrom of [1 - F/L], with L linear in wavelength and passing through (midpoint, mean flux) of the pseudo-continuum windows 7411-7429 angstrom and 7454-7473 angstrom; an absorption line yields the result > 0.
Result -0.2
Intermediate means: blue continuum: 53.3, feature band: 54.2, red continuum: 53.8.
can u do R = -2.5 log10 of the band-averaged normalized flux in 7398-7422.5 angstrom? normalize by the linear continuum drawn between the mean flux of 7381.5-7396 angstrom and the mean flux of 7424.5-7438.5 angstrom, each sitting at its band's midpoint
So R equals 0.01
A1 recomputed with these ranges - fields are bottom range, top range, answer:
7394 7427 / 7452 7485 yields 1.02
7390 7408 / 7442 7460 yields 1.03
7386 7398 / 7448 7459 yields 1.04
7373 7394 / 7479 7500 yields 1.02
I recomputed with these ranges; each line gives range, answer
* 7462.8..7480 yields 54.6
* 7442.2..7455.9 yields 54.2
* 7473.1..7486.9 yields 54.4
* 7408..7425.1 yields 53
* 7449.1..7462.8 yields 53.7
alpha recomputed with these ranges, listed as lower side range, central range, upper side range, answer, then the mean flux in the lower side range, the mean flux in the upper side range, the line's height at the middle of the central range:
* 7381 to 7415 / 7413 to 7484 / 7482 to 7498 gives -1.1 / 52.5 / 53.7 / 53.2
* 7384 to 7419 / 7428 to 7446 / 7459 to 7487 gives -0.3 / 52.5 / 54.1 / 53.3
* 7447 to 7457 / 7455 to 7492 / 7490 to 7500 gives -0.2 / 54.3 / 53.2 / 53.7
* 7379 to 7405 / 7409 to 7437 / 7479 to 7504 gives -0.3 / 52.4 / 54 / 52.9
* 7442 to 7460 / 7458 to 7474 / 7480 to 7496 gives 0.1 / 54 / 53.9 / 54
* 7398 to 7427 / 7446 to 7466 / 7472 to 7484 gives 0.1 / 52.9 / 54.5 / 54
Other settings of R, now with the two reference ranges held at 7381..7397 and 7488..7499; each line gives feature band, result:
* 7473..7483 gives -0.026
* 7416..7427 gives -0.015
